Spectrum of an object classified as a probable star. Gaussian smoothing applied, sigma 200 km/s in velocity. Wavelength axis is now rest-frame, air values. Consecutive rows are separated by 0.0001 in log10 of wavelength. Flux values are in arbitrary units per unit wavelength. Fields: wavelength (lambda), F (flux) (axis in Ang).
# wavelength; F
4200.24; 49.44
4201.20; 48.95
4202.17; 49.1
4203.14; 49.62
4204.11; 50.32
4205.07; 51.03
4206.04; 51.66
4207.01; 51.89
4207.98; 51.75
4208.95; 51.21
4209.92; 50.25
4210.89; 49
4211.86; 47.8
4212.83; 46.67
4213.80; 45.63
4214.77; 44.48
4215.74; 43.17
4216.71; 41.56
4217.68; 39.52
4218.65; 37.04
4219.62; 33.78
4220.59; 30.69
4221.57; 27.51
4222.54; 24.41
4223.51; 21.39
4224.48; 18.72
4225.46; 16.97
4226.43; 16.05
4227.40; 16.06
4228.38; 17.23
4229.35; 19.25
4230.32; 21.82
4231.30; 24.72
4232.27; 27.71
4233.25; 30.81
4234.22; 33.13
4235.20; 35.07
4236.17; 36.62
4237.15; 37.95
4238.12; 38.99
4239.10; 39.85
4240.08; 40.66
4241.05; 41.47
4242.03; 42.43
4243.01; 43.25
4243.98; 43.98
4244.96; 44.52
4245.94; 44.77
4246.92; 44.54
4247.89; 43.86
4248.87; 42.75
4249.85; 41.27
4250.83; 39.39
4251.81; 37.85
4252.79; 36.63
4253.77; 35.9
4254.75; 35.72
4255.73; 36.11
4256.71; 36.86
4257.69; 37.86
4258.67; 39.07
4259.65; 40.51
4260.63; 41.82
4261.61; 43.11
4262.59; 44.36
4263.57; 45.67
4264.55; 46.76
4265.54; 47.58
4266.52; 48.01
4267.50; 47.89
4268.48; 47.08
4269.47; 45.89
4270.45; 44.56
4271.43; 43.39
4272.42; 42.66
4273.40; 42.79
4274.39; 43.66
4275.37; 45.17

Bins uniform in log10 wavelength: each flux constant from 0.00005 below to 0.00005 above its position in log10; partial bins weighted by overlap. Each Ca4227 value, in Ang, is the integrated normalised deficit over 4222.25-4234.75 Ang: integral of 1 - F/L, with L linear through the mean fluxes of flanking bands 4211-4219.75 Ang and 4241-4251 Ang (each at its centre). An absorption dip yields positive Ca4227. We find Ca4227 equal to 6.0 Ang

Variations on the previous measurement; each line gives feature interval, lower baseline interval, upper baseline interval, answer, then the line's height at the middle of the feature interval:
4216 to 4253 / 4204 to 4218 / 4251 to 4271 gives 9.26 Ang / 45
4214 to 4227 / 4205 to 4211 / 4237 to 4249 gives 4.74 Ang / 47.9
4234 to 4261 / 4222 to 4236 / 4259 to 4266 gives -4.42 Ang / 34.9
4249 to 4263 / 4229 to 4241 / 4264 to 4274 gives 0.54 Ang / 40.7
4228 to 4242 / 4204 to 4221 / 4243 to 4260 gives 3.31 Ang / 42.4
